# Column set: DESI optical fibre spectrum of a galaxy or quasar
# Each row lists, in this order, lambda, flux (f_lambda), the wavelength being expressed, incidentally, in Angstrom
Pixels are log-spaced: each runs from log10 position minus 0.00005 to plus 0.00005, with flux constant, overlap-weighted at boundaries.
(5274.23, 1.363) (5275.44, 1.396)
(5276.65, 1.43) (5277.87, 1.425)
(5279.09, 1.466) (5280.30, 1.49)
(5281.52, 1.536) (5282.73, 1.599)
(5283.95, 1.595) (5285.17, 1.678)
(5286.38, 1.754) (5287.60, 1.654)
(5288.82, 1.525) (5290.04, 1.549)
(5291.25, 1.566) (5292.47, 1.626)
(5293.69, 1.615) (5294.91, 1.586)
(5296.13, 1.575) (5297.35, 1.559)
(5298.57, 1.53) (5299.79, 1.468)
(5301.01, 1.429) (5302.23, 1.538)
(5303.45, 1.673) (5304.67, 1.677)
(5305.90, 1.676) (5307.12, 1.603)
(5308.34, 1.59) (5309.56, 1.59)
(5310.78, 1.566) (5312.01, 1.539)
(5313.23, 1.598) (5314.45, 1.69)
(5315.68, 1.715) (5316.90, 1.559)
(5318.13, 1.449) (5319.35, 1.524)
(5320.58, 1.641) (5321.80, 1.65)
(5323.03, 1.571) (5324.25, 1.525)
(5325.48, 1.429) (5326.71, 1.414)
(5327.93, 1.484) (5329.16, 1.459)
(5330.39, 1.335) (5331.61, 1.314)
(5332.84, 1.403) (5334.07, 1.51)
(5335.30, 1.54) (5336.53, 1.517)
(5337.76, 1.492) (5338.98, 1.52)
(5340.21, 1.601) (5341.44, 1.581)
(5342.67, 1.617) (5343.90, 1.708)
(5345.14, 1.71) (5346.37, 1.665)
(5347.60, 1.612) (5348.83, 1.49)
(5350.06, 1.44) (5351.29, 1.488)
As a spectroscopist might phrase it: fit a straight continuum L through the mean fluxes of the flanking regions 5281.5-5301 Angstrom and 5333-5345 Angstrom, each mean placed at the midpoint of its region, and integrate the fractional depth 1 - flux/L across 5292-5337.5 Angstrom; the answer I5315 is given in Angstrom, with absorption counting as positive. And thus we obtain 0.9 Angstrom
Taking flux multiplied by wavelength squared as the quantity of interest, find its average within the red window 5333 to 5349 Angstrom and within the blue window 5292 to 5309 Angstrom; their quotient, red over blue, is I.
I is 1.01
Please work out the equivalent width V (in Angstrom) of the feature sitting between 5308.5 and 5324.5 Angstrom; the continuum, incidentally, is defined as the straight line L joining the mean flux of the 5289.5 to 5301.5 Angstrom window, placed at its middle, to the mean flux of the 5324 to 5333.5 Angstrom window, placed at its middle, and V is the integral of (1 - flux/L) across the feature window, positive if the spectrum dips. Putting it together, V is -1.32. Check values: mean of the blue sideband 1.55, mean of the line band 1.59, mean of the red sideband 1.42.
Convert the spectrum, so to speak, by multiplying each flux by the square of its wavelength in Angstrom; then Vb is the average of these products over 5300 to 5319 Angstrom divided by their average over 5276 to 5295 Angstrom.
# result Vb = 1.02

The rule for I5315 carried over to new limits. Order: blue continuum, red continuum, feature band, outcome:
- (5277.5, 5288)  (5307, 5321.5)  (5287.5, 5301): 0.2 Angstrom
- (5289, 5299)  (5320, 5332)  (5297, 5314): -0.4 Angstrom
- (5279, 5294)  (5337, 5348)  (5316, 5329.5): 0.7 Angstrom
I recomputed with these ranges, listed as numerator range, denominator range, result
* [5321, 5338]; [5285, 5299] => 0.94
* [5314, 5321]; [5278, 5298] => 1.02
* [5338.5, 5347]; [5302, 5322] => 1.03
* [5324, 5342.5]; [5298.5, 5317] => 0.94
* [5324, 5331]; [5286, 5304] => 0.92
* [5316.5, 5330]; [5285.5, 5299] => 0.96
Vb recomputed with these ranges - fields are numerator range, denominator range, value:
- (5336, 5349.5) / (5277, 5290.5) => 1.04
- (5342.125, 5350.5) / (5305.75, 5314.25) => 1.02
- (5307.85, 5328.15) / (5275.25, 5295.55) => 1.01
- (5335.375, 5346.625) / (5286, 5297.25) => 1.02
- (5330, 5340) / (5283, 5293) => 0.92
